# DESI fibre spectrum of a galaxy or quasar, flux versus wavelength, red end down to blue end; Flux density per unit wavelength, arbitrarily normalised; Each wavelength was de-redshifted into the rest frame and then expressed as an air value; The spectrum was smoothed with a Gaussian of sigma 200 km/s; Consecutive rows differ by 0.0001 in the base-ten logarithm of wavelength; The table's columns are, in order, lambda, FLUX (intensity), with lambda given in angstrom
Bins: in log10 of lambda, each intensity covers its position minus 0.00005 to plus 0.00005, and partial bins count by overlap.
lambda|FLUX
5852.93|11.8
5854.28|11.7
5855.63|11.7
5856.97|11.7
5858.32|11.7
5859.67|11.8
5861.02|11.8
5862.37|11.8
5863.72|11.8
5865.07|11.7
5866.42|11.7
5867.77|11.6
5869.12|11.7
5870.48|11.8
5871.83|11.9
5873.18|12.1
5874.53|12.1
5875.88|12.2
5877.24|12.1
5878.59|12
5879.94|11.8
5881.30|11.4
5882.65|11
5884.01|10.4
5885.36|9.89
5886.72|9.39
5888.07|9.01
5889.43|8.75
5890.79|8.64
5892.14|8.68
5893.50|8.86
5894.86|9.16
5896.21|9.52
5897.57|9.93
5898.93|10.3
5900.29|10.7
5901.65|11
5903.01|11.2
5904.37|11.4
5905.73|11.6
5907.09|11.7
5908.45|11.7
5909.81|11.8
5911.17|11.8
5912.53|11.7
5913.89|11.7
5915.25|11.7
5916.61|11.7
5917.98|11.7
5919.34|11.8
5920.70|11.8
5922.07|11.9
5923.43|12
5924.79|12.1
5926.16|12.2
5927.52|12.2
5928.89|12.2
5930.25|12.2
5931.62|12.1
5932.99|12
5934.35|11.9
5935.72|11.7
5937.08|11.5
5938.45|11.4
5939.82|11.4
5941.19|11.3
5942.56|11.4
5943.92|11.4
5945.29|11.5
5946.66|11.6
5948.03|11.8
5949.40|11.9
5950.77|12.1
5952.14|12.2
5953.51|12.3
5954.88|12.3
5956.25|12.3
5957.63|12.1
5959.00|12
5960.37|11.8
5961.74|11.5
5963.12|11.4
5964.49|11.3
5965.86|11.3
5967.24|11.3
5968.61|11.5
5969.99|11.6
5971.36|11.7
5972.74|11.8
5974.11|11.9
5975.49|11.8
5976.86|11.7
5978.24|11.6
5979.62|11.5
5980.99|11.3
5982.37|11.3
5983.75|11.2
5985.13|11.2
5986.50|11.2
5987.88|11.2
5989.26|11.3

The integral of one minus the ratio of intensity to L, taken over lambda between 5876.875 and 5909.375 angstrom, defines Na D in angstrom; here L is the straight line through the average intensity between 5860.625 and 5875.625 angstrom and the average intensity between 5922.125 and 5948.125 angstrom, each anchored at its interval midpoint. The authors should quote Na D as 3.8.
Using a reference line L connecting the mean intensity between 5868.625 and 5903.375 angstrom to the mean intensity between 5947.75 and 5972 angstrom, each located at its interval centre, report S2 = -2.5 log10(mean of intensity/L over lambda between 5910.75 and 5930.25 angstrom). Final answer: -0.07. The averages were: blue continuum 10.6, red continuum 11.8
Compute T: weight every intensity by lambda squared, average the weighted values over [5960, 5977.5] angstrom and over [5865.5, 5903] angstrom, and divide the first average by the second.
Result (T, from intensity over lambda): 1.12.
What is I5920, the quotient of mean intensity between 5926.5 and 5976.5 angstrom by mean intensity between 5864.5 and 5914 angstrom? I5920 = 1.1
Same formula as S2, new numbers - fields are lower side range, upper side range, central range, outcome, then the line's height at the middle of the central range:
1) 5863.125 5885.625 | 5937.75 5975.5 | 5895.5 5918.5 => 0.04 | 11.7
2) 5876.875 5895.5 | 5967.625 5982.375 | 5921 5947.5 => -0.09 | 10.9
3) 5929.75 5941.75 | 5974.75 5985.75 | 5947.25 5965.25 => -0.03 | 11.6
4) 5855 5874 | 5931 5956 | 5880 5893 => 0.20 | 11.8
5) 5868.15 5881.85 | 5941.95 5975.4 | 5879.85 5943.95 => 0.07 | 11.8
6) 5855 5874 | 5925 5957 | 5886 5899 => 0.27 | 11.8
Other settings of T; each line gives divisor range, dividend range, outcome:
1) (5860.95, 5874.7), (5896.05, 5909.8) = 0.94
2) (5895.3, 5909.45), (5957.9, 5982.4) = 1.09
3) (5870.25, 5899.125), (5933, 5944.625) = 1.12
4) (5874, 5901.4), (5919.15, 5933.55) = 1.19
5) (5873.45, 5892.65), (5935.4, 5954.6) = 1.13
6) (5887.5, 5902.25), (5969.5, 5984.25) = 1.25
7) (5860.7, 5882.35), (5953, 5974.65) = 1.02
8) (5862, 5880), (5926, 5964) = 1.02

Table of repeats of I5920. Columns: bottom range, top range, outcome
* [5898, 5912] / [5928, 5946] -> 1.04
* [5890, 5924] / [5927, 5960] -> 1.08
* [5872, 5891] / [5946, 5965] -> 1.10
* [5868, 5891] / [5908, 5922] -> 1.07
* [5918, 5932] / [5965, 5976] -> 0.96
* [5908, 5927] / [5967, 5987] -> 0.97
